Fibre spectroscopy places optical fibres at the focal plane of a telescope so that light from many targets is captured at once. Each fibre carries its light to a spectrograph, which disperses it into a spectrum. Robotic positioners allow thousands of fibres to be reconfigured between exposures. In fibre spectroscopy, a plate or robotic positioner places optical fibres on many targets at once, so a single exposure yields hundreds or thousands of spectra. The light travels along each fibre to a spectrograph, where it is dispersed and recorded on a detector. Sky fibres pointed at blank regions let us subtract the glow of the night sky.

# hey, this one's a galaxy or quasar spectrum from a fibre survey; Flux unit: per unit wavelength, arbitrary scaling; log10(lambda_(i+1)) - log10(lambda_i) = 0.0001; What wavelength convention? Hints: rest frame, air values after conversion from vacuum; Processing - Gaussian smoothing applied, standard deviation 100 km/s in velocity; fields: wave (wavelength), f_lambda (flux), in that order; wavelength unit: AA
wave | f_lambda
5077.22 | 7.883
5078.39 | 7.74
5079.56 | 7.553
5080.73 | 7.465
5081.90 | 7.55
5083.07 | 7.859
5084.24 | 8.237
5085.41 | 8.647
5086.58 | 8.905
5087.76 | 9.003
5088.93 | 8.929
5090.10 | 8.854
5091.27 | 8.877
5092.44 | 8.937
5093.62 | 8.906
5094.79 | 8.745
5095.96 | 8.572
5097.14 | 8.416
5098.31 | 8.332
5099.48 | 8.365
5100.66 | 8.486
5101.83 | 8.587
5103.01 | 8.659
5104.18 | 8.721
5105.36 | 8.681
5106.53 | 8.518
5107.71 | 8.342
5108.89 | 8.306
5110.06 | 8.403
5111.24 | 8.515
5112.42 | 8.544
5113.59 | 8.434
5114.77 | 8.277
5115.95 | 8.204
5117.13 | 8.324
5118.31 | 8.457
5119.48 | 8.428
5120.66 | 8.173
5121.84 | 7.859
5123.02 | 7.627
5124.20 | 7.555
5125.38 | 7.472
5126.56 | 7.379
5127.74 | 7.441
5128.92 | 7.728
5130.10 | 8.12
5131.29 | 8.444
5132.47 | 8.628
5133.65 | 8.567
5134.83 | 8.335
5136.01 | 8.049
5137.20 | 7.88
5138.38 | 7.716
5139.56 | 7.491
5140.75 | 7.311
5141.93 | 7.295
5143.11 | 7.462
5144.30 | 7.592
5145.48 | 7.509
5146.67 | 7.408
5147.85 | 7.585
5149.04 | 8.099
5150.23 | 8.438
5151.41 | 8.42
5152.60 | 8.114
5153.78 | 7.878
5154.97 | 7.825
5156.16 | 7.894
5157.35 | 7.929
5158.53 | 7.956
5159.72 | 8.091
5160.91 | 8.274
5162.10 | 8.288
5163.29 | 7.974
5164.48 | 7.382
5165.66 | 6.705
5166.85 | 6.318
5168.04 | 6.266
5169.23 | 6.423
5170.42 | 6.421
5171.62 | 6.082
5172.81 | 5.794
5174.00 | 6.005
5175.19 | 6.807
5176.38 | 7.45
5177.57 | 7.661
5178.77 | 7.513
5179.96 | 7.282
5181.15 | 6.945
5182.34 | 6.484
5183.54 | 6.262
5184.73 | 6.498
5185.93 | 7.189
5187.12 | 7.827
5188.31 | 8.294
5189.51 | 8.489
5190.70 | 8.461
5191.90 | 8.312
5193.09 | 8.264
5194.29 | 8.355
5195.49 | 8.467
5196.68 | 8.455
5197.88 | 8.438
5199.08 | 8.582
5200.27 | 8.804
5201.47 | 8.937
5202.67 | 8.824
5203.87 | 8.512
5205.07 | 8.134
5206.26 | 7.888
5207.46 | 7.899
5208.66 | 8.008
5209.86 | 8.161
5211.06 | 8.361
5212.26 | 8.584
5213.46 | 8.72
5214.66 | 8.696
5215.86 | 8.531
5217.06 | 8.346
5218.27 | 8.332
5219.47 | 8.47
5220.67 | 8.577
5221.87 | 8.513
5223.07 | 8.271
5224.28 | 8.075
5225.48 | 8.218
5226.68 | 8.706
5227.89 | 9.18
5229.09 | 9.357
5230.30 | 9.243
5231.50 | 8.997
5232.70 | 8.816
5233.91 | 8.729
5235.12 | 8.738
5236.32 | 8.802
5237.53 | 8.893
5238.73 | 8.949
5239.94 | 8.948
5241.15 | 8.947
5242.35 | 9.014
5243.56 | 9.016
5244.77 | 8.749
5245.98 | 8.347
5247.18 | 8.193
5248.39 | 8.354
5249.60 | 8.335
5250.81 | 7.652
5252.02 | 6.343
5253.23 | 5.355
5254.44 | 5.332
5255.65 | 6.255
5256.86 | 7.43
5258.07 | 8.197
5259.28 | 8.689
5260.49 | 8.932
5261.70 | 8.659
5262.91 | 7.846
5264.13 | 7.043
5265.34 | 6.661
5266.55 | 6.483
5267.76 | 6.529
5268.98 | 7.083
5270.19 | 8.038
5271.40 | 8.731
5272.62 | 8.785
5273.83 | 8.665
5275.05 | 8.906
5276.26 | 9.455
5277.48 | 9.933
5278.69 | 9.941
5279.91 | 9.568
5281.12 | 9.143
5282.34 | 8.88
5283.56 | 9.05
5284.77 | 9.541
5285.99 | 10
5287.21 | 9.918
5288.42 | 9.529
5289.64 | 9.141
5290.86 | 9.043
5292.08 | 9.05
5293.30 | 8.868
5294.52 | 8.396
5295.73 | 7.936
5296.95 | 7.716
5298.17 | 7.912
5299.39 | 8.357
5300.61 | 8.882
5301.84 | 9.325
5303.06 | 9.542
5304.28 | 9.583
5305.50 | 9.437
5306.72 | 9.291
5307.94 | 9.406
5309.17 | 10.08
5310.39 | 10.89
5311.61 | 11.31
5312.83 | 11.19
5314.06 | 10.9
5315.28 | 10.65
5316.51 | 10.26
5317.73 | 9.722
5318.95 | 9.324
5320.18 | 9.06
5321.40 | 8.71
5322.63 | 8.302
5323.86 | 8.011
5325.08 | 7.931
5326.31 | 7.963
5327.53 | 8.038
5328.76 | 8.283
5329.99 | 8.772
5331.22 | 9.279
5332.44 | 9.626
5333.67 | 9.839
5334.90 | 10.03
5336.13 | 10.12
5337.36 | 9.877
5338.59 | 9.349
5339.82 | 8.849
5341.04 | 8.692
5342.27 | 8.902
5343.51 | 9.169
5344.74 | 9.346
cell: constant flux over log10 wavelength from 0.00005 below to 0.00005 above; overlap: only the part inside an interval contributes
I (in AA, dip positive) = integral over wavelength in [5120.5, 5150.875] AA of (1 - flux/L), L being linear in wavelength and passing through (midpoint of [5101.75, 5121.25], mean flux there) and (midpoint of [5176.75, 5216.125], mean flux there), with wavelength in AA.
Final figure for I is 1.9 AA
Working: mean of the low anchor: 8.44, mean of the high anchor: 8.05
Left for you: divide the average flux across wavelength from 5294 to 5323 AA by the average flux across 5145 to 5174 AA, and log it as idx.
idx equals 1.27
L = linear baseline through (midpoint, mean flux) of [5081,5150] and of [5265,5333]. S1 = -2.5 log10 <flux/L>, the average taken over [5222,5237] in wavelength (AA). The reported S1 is 0.00 mag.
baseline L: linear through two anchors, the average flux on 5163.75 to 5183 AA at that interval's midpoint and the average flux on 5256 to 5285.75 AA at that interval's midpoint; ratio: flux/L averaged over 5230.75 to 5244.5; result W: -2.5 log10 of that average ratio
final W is -0.14 mag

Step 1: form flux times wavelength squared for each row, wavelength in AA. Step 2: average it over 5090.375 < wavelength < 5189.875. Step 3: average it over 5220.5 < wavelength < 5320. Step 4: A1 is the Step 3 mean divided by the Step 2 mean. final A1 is 1.18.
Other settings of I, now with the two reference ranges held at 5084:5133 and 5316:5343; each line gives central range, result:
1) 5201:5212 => 0.5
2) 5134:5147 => 1.2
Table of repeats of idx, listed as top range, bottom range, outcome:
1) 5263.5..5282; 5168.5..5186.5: 1.24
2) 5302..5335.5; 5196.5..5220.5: 1.12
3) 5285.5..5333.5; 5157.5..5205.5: 1.22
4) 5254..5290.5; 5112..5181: 1.10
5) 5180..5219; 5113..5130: 1.02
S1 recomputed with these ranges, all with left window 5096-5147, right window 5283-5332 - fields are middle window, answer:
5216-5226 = 0.043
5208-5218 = 0.030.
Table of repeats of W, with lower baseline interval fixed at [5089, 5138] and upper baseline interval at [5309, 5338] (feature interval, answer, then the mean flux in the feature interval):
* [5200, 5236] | 0.04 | 8.55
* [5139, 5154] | 0.10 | 7.74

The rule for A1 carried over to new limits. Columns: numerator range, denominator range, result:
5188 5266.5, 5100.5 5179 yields 1.10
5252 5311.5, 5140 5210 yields 1.17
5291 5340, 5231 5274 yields 1.18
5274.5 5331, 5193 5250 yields 1.11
